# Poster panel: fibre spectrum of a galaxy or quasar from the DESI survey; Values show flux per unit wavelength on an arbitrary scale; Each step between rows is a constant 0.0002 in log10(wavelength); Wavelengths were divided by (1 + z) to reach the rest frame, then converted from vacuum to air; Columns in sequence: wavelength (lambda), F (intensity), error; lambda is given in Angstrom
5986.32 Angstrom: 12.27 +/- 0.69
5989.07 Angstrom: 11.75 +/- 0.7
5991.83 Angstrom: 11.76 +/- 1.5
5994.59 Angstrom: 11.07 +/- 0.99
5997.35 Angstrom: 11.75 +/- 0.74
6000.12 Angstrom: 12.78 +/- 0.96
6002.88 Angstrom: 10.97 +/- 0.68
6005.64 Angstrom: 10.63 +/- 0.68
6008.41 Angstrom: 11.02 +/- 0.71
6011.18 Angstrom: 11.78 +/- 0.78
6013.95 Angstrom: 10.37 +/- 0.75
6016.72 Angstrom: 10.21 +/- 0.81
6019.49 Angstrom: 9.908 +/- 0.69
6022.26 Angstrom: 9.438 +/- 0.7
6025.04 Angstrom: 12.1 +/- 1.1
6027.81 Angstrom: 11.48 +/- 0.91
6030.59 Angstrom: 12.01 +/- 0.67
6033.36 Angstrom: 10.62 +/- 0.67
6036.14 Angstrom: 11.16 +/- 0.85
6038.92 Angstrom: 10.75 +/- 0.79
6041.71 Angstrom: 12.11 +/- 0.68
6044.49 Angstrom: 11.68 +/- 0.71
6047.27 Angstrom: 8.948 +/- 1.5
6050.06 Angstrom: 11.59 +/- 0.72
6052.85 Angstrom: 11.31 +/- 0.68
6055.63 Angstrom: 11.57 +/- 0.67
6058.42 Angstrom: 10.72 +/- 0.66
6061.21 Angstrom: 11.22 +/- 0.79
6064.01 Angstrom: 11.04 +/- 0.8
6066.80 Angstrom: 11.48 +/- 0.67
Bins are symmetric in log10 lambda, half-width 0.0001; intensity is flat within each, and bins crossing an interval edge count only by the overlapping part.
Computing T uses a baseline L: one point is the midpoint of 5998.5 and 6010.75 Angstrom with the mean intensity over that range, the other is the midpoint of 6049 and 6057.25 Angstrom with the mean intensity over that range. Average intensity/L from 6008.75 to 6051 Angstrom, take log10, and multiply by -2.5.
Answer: 0.05 mag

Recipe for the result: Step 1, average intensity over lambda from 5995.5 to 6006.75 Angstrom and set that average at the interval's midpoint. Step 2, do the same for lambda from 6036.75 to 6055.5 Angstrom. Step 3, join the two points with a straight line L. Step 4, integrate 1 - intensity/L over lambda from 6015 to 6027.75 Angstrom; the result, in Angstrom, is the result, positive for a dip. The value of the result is 0.92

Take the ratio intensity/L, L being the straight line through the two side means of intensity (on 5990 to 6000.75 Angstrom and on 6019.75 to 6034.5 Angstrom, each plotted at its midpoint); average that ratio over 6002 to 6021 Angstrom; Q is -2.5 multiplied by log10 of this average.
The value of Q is 0.07 mag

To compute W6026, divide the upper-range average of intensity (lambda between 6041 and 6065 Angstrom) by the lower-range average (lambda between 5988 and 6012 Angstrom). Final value 1.0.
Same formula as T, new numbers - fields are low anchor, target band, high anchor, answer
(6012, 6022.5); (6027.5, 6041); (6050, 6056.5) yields -0.045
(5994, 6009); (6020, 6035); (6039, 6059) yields 0.018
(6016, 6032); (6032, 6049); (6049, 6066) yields 0.017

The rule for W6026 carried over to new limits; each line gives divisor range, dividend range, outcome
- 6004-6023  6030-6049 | 1.05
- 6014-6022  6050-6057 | 1.14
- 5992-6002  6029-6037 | 0.96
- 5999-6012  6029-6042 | 0.99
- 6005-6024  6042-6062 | 1.05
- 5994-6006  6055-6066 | 0.96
